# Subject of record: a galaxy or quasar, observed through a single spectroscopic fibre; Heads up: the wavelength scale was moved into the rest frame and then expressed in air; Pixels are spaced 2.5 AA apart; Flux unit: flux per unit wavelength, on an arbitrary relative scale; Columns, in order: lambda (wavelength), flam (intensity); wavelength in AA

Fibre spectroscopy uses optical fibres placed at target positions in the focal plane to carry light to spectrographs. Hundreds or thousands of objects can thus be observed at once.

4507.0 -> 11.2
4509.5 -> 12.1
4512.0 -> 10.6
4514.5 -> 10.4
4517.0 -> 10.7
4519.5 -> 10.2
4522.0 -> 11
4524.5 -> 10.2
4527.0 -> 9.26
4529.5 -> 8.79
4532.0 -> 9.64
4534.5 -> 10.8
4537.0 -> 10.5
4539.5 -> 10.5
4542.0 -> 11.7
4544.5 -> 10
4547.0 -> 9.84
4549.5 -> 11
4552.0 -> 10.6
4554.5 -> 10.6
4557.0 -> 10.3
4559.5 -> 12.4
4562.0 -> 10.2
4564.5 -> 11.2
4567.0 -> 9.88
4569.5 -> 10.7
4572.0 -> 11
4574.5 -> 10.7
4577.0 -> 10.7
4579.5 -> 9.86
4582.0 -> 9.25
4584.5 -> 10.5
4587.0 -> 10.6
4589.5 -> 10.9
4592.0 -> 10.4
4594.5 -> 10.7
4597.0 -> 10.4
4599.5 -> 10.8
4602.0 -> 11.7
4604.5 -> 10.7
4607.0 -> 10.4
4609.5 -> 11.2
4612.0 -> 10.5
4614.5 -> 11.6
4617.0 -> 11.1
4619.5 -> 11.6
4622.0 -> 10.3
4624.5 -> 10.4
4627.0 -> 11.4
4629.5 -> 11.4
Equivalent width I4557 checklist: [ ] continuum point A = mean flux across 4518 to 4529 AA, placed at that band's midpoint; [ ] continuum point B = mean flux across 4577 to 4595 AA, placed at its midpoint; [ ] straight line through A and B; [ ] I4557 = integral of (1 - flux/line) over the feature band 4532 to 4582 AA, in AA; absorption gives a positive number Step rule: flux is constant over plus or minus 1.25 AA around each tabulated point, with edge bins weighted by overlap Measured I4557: -1.9 AA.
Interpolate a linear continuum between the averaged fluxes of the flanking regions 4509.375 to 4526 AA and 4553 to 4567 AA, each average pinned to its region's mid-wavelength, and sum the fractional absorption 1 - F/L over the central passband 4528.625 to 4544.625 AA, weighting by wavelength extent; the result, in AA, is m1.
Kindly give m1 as 0.59 AA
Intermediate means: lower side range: 10.6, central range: 10.3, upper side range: 10.8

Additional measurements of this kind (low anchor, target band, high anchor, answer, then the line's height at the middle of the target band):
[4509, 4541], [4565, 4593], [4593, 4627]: 0.68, 10.7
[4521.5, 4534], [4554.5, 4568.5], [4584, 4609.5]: -0.73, 10.2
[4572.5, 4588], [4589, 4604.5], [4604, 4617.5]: -0.25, 10.6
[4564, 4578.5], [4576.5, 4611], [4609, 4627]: 0.75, 10.8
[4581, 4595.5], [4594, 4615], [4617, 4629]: -0.39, 10.7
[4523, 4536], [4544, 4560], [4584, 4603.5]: -0.80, 10.1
